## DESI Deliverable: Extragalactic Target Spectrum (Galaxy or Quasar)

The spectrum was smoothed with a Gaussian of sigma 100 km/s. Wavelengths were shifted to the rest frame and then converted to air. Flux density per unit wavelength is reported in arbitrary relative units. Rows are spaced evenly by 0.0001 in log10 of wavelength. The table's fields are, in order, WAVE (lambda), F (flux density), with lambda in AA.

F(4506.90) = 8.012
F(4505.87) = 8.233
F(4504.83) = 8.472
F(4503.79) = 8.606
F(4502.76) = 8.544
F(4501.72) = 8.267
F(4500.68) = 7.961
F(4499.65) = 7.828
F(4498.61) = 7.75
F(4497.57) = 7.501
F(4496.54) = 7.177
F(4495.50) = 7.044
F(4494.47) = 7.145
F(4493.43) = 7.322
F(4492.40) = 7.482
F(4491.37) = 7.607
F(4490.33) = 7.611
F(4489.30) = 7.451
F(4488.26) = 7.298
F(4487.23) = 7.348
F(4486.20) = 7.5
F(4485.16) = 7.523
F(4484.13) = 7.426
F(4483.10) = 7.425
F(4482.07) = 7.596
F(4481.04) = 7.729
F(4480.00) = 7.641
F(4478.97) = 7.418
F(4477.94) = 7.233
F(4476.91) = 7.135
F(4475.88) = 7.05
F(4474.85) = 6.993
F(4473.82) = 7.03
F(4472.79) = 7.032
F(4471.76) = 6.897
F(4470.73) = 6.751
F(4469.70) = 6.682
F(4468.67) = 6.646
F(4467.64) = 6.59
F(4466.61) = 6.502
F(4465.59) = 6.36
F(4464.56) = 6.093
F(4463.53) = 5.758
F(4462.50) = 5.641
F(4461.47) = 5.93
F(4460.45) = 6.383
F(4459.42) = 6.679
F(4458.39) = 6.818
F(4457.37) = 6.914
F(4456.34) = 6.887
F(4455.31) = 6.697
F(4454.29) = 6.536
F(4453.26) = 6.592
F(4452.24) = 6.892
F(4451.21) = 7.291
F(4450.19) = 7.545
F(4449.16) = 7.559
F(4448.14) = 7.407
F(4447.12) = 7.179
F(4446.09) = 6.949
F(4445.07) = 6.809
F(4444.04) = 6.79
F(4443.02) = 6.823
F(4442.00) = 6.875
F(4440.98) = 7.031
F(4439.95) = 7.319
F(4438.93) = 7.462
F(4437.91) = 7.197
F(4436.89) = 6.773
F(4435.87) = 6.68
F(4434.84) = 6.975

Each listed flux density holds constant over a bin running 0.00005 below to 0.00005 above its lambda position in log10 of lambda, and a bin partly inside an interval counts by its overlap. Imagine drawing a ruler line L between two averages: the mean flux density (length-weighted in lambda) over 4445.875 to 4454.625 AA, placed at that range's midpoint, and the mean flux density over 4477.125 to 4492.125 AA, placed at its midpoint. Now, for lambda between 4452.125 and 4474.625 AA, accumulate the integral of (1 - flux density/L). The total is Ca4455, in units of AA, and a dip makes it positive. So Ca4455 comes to 2.2 AA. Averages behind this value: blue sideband 7.12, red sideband 7.48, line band 6.56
